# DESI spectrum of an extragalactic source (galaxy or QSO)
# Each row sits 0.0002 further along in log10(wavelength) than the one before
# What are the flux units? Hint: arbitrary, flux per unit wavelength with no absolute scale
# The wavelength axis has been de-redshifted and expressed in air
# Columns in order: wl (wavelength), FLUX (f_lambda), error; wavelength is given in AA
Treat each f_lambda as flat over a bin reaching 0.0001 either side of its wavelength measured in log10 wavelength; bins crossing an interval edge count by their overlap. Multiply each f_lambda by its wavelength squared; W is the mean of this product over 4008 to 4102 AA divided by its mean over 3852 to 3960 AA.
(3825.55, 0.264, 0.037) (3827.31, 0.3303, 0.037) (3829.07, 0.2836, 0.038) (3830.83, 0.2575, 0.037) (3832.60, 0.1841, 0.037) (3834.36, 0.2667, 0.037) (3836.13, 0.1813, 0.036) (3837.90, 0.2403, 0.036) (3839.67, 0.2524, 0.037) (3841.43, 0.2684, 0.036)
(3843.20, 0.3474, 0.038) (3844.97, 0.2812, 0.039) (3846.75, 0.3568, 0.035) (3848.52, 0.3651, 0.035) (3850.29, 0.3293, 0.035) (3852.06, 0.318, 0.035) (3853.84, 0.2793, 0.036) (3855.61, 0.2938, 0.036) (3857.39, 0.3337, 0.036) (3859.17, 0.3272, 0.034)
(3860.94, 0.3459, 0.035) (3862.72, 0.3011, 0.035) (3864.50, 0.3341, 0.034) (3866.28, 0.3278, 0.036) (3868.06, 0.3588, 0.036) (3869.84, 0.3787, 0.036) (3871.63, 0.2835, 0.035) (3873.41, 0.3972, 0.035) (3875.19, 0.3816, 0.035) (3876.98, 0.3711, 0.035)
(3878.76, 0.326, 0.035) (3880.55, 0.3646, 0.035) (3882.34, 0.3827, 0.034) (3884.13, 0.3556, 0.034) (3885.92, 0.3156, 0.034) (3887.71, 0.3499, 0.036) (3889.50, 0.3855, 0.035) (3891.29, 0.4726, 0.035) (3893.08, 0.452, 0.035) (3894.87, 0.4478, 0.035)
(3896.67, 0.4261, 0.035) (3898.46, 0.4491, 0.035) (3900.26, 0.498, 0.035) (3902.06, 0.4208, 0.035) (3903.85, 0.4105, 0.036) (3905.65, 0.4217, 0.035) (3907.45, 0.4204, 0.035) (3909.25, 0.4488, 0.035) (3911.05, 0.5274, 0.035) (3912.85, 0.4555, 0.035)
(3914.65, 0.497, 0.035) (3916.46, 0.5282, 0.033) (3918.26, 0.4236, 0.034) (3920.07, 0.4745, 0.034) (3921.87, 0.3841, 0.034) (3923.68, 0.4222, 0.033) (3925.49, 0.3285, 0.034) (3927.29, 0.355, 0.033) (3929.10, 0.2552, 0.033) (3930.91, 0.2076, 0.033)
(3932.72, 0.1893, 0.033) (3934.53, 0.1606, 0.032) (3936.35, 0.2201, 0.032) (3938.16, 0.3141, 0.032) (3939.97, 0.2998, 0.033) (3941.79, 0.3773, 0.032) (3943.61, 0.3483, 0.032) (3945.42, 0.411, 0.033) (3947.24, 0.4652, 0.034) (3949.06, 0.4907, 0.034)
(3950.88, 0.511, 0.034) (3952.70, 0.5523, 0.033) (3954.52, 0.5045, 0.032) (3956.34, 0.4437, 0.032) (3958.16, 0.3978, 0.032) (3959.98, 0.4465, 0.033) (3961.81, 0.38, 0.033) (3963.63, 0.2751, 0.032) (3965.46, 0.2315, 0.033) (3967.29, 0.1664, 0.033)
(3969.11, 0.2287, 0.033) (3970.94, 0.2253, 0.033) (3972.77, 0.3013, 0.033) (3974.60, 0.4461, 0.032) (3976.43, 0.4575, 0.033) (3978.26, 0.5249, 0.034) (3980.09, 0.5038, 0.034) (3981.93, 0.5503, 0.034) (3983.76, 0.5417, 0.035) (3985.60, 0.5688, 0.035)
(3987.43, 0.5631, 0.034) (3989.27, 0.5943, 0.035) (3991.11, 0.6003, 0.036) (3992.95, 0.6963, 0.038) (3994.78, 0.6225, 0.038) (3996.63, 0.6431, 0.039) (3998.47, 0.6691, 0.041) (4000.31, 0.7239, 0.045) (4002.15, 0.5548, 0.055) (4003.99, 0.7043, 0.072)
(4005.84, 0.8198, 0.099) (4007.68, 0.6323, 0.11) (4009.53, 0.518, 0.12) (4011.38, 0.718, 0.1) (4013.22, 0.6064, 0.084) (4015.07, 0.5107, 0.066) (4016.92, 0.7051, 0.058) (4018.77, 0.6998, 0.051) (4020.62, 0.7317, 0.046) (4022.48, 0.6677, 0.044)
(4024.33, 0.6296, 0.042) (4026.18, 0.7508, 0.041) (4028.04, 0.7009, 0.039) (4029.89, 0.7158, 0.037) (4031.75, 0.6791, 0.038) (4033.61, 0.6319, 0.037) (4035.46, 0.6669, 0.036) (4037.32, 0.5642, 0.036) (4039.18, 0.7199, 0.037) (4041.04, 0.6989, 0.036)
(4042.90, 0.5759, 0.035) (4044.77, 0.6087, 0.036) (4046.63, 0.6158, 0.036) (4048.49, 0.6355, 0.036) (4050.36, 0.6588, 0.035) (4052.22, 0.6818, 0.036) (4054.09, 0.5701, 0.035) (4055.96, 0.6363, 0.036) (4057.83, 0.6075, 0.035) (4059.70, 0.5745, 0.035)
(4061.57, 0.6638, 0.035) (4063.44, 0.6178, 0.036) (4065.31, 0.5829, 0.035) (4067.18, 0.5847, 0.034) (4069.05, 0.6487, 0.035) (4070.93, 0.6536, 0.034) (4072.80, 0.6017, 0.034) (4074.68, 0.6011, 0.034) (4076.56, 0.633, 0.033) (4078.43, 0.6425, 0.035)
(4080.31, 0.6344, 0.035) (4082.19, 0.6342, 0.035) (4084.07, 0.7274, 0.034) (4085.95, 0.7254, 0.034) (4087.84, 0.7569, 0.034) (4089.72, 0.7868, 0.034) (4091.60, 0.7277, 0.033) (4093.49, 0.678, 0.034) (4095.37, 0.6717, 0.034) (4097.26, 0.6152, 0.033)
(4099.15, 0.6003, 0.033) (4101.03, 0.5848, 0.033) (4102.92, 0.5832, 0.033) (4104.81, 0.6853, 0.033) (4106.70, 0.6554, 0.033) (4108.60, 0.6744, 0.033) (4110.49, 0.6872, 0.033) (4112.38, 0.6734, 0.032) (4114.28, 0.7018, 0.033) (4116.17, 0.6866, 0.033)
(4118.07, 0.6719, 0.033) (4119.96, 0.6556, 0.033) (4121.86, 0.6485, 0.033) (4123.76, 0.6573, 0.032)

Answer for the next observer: 1.8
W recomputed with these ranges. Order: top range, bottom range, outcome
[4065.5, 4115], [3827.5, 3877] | 2.41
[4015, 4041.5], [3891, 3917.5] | 1.57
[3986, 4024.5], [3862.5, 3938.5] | 1.81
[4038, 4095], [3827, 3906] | 2.09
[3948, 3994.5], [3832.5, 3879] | 1.52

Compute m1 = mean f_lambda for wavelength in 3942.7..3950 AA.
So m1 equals 0.429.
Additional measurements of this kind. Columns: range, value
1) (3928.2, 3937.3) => 0.207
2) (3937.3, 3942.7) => 0.33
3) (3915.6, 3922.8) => 0.452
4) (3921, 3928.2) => 0.372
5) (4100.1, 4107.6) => 0.627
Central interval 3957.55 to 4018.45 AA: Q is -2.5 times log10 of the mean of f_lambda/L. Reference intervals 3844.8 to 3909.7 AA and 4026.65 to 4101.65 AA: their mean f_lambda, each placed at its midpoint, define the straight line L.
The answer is 0.04 mag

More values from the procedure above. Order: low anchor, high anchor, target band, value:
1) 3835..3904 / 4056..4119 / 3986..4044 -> -0.18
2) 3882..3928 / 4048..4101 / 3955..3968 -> 0.41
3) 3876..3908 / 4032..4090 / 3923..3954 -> 0.33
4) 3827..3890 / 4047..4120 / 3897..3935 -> 0.01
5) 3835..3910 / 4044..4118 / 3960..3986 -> 0.29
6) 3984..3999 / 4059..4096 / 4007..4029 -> -0.05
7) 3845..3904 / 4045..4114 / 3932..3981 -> 0.29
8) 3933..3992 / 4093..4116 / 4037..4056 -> -0.15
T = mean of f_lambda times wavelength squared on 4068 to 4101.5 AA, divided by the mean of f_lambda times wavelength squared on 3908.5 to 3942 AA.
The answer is 1.99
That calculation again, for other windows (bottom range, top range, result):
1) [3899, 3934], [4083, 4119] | 1.85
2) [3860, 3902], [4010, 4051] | 1.87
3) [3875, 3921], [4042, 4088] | 1.62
